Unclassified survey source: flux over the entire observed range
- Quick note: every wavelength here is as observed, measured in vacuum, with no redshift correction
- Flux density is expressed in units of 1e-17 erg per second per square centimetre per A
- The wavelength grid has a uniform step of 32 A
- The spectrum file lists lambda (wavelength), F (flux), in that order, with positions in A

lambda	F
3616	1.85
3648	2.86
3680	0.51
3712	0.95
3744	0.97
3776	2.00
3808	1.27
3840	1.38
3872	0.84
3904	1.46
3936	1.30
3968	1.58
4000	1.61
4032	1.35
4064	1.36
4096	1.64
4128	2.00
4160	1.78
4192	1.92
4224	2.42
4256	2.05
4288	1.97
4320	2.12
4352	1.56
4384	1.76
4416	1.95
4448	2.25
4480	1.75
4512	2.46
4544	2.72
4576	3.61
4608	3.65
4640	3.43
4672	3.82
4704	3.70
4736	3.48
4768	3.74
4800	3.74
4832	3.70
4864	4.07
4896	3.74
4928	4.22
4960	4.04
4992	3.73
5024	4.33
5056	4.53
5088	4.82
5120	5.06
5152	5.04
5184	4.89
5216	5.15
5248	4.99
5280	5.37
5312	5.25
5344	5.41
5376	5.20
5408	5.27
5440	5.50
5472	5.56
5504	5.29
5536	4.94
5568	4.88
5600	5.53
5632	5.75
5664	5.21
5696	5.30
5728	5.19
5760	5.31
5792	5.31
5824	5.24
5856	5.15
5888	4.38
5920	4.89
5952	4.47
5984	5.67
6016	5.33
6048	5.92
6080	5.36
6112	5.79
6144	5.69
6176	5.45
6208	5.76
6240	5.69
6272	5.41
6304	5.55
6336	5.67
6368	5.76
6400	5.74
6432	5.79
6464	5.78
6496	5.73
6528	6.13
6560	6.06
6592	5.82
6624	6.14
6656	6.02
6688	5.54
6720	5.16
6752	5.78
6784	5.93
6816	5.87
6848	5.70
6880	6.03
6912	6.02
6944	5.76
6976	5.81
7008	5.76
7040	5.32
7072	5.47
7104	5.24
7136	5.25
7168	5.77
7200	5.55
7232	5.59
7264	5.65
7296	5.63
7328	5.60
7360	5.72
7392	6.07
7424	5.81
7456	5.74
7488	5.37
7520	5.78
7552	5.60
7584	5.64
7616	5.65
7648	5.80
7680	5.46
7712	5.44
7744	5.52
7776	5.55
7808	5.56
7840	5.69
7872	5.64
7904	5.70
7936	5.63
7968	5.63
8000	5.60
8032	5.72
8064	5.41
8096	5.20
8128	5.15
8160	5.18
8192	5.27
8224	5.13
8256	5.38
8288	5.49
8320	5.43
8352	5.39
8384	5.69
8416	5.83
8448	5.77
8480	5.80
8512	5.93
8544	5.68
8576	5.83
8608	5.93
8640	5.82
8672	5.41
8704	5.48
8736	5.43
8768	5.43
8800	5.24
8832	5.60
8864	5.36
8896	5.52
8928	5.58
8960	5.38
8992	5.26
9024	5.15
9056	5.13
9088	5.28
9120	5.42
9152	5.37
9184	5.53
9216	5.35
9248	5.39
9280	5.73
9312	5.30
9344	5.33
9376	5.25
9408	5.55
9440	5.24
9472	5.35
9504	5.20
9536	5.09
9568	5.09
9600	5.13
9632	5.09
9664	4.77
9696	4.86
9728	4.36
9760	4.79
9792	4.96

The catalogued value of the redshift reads 0.140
